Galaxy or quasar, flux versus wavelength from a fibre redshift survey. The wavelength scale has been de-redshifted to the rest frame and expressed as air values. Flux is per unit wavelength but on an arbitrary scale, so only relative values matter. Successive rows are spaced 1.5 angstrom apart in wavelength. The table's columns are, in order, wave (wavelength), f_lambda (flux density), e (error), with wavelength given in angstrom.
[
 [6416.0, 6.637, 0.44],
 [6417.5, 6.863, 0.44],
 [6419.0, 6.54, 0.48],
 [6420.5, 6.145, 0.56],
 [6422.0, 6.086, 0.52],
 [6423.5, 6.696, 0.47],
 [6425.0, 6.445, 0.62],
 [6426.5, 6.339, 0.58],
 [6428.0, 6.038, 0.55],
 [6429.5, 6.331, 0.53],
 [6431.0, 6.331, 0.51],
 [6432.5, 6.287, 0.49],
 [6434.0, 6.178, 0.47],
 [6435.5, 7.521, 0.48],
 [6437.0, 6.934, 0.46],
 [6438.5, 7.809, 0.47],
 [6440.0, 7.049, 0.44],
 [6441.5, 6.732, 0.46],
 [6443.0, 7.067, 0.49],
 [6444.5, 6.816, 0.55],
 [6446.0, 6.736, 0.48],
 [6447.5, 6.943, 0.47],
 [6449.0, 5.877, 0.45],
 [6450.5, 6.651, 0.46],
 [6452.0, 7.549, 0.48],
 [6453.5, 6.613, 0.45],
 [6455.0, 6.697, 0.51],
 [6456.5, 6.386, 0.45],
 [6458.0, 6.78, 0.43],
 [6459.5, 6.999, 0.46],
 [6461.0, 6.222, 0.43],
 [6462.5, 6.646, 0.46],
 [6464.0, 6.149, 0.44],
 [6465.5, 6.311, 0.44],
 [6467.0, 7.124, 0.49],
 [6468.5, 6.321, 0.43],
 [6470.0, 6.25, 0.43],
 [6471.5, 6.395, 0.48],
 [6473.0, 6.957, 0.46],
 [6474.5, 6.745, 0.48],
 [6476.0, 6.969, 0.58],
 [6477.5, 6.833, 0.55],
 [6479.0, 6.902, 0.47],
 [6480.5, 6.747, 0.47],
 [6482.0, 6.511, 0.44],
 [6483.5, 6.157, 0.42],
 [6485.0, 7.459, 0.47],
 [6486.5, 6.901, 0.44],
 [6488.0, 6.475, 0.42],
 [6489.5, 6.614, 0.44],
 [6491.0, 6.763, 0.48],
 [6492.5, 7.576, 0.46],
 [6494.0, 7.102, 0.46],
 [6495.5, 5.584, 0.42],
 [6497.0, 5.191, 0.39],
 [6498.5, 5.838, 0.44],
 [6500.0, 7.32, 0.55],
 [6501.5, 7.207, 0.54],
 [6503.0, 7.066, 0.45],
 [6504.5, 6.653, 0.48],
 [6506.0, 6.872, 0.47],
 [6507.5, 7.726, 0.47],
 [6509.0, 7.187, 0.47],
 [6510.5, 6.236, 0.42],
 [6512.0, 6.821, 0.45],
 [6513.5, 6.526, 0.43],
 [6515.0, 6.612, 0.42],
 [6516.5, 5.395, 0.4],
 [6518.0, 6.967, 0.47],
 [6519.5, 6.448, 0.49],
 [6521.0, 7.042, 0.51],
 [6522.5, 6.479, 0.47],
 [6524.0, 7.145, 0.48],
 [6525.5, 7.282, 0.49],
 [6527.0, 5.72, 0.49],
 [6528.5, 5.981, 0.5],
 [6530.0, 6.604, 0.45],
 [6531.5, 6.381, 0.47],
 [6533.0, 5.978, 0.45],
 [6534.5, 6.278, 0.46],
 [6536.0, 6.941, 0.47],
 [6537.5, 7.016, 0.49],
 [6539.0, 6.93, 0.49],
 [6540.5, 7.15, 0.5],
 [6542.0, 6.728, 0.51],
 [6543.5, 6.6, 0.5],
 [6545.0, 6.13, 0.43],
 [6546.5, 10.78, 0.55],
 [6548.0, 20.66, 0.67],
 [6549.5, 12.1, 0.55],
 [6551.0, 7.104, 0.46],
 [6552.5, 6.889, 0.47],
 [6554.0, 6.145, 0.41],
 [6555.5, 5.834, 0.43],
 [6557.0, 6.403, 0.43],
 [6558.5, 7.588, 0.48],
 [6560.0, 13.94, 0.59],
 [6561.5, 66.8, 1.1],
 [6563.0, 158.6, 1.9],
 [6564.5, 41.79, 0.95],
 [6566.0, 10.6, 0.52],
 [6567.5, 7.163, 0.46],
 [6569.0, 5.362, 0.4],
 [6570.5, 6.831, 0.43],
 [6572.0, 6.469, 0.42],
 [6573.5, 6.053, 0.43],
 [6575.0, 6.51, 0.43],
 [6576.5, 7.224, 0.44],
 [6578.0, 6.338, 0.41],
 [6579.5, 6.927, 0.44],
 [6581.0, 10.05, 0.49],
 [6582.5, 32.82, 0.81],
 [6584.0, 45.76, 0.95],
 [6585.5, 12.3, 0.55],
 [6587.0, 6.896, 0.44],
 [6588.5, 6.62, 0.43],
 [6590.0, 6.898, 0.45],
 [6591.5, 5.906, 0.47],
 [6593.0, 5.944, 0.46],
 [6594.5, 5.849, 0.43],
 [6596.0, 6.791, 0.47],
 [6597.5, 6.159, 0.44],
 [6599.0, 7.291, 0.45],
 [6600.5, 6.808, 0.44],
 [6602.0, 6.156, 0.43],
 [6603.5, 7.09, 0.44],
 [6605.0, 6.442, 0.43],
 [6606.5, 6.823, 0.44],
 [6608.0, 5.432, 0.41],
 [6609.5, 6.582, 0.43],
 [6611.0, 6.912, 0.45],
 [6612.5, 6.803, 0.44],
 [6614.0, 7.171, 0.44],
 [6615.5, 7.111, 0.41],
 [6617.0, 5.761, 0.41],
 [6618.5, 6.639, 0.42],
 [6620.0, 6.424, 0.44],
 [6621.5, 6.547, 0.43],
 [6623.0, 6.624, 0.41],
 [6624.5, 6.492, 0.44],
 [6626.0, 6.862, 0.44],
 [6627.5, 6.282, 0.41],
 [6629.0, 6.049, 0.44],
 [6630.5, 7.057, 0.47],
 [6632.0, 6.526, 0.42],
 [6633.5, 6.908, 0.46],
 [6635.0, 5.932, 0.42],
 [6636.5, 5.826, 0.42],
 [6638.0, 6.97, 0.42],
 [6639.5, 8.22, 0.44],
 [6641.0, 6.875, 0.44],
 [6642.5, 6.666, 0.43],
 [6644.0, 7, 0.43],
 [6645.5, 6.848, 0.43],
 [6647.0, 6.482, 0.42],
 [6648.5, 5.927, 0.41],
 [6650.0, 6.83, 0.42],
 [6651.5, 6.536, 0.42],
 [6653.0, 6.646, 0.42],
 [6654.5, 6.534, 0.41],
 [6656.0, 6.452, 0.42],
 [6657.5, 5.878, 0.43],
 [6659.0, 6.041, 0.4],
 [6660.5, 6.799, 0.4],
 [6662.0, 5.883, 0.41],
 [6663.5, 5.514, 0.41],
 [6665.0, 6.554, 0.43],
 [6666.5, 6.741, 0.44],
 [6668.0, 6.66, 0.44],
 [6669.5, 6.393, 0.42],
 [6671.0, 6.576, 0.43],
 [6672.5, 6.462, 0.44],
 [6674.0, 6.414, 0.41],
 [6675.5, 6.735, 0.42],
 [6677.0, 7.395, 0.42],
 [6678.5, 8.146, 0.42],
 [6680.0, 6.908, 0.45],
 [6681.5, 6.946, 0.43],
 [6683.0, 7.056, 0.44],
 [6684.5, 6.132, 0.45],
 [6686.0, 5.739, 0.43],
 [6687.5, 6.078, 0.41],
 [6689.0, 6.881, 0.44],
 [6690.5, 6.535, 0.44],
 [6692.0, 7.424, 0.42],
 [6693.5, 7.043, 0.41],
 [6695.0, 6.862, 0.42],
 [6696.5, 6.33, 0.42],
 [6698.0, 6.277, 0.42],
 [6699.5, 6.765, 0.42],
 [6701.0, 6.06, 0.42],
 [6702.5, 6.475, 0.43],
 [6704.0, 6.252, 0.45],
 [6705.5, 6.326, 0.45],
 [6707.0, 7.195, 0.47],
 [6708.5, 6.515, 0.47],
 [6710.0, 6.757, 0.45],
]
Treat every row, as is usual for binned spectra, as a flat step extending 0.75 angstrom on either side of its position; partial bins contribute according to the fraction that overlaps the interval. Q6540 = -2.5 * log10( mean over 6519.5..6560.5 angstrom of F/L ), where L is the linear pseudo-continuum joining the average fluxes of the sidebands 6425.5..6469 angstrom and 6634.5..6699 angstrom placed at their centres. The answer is -0.16 mag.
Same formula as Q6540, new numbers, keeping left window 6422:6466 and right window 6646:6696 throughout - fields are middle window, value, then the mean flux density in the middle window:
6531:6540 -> 0.00 mag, 6.61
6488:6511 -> -0.01 mag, 6.73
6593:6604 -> 0.01 mag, 6.54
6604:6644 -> 0.00 mag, 6.62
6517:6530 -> 0.00 mag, 6.61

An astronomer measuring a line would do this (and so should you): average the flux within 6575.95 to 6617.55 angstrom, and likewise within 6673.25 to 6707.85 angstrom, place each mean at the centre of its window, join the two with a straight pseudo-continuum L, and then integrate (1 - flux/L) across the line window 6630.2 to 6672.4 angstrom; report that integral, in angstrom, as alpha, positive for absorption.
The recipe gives 6.7 angstrom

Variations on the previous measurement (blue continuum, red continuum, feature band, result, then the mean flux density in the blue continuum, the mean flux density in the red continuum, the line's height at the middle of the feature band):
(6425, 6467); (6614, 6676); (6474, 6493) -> -0.5 angstrom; 6.67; 6.54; 6.65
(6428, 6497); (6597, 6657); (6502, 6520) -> -0.1 angstrom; 6.69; 6.62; 6.67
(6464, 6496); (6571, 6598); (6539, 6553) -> -0.1 angstrom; 6.7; 10.6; 9.19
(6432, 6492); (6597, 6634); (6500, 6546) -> -0.2 angstrom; 6.73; 6.6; 6.68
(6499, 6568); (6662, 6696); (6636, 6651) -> 2.6 angstrom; 12.8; 6.67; 8.17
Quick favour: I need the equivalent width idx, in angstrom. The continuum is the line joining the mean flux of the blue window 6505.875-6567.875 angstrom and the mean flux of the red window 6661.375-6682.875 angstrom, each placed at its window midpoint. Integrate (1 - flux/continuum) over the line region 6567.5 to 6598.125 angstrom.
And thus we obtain 2.8 angstrom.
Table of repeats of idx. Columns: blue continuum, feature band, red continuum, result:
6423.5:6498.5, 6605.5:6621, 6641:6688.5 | 0.0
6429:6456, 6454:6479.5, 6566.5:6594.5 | 2.8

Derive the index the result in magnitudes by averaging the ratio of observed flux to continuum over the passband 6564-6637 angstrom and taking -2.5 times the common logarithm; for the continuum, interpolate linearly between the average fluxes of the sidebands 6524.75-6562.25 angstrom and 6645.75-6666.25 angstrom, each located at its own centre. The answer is -0.04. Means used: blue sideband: 10.2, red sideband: 6.34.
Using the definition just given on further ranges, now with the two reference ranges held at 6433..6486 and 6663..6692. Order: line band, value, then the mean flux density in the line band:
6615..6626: 0.03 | 6.52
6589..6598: 0.07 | 6.27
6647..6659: 0.05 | 6.38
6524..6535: 0.06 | 6.38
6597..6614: 0.01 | 6.62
